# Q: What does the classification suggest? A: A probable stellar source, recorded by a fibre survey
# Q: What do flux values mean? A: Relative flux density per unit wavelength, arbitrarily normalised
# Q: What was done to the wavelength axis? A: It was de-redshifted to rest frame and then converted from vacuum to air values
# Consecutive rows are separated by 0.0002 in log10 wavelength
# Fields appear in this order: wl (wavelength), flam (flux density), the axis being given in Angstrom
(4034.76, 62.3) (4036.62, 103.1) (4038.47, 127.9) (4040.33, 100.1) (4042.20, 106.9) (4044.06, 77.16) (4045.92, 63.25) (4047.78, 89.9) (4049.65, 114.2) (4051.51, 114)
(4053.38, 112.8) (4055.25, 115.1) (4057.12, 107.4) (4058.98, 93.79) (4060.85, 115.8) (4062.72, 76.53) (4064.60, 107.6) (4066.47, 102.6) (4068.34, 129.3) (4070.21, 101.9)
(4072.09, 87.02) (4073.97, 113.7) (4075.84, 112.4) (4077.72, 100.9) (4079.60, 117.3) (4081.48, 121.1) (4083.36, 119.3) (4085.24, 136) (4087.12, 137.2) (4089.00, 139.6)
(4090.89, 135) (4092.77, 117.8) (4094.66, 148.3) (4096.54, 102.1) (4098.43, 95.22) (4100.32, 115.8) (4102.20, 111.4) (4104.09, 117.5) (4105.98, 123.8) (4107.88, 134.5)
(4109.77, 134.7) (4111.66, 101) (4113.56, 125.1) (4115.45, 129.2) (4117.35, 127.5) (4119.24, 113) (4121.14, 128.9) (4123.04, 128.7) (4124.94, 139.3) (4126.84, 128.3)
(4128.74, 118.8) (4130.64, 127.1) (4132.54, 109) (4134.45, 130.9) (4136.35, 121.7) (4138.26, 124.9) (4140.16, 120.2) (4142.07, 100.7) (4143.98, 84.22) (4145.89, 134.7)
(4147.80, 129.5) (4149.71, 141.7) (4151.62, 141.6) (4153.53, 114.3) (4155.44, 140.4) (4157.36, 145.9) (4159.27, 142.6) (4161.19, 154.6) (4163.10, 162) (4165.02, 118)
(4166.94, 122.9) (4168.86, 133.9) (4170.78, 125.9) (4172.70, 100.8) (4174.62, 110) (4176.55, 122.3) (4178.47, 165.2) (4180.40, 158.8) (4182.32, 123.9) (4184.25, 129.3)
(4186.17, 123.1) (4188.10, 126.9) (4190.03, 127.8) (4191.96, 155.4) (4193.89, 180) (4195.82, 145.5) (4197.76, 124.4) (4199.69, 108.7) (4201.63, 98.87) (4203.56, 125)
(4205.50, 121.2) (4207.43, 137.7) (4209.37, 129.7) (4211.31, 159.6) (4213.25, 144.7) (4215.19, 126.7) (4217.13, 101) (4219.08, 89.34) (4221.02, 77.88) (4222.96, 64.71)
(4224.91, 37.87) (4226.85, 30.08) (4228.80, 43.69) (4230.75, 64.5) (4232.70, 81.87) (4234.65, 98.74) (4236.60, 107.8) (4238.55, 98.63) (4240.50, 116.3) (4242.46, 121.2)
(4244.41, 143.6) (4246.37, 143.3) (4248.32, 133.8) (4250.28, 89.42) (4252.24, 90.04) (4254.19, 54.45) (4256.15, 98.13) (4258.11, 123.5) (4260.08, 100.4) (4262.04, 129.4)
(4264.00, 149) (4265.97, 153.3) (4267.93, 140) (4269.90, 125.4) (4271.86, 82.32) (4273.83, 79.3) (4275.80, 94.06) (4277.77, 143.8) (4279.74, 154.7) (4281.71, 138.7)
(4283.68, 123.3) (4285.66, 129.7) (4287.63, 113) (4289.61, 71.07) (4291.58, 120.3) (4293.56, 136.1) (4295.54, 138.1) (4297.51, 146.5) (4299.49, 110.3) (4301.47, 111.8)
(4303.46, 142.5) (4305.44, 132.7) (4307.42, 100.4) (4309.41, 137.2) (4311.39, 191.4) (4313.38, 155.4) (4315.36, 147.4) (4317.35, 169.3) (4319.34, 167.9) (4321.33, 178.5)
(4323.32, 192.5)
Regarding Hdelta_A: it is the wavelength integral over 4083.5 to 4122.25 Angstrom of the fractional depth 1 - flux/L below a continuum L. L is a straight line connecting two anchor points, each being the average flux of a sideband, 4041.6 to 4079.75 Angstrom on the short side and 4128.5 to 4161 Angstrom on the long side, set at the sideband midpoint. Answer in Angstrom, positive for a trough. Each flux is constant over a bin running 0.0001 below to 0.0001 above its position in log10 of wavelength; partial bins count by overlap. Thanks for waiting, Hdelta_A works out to -3.20 Angstrom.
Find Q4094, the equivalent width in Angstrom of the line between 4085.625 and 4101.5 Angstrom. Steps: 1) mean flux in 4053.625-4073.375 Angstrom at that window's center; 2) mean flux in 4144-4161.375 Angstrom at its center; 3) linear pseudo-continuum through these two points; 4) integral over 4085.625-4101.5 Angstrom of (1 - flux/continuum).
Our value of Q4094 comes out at -1.36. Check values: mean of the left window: 104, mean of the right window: 135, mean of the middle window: 124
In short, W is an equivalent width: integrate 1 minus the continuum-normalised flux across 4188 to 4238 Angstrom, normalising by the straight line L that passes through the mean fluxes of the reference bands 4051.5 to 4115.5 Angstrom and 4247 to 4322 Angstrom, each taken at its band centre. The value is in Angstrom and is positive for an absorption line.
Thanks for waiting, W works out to 6.0 Angstrom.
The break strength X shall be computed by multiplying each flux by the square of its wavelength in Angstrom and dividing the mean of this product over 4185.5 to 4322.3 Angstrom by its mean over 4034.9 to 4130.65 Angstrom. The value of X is 1.14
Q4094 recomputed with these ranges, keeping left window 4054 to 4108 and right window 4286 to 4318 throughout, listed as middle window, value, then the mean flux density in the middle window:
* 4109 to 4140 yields -1.5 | 124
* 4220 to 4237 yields 8.1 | 66.2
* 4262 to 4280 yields 0.8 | 124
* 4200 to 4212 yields -0.2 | 127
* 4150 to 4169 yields -2.7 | 138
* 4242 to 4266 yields 2.3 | 116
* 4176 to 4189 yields -1.4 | 136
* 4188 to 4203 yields -1.2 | 134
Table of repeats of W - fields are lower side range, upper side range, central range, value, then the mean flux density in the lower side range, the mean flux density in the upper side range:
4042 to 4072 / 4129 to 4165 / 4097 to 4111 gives -0.3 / 101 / 129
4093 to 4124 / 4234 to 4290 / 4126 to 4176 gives -2.8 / 121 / 116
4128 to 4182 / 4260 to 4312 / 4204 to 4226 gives 3.3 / 129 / 126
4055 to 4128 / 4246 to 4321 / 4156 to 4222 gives -4.4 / 118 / 126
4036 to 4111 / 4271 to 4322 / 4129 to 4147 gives 0.1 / 112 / 131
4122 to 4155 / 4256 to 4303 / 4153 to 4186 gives -2.8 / 124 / 122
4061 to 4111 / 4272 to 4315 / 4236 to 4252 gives 0.8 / 117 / 127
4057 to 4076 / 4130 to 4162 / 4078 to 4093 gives -2.4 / 104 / 127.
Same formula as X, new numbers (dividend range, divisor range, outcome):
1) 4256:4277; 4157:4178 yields 0.93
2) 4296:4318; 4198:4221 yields 1.22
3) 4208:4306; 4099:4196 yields 0.91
